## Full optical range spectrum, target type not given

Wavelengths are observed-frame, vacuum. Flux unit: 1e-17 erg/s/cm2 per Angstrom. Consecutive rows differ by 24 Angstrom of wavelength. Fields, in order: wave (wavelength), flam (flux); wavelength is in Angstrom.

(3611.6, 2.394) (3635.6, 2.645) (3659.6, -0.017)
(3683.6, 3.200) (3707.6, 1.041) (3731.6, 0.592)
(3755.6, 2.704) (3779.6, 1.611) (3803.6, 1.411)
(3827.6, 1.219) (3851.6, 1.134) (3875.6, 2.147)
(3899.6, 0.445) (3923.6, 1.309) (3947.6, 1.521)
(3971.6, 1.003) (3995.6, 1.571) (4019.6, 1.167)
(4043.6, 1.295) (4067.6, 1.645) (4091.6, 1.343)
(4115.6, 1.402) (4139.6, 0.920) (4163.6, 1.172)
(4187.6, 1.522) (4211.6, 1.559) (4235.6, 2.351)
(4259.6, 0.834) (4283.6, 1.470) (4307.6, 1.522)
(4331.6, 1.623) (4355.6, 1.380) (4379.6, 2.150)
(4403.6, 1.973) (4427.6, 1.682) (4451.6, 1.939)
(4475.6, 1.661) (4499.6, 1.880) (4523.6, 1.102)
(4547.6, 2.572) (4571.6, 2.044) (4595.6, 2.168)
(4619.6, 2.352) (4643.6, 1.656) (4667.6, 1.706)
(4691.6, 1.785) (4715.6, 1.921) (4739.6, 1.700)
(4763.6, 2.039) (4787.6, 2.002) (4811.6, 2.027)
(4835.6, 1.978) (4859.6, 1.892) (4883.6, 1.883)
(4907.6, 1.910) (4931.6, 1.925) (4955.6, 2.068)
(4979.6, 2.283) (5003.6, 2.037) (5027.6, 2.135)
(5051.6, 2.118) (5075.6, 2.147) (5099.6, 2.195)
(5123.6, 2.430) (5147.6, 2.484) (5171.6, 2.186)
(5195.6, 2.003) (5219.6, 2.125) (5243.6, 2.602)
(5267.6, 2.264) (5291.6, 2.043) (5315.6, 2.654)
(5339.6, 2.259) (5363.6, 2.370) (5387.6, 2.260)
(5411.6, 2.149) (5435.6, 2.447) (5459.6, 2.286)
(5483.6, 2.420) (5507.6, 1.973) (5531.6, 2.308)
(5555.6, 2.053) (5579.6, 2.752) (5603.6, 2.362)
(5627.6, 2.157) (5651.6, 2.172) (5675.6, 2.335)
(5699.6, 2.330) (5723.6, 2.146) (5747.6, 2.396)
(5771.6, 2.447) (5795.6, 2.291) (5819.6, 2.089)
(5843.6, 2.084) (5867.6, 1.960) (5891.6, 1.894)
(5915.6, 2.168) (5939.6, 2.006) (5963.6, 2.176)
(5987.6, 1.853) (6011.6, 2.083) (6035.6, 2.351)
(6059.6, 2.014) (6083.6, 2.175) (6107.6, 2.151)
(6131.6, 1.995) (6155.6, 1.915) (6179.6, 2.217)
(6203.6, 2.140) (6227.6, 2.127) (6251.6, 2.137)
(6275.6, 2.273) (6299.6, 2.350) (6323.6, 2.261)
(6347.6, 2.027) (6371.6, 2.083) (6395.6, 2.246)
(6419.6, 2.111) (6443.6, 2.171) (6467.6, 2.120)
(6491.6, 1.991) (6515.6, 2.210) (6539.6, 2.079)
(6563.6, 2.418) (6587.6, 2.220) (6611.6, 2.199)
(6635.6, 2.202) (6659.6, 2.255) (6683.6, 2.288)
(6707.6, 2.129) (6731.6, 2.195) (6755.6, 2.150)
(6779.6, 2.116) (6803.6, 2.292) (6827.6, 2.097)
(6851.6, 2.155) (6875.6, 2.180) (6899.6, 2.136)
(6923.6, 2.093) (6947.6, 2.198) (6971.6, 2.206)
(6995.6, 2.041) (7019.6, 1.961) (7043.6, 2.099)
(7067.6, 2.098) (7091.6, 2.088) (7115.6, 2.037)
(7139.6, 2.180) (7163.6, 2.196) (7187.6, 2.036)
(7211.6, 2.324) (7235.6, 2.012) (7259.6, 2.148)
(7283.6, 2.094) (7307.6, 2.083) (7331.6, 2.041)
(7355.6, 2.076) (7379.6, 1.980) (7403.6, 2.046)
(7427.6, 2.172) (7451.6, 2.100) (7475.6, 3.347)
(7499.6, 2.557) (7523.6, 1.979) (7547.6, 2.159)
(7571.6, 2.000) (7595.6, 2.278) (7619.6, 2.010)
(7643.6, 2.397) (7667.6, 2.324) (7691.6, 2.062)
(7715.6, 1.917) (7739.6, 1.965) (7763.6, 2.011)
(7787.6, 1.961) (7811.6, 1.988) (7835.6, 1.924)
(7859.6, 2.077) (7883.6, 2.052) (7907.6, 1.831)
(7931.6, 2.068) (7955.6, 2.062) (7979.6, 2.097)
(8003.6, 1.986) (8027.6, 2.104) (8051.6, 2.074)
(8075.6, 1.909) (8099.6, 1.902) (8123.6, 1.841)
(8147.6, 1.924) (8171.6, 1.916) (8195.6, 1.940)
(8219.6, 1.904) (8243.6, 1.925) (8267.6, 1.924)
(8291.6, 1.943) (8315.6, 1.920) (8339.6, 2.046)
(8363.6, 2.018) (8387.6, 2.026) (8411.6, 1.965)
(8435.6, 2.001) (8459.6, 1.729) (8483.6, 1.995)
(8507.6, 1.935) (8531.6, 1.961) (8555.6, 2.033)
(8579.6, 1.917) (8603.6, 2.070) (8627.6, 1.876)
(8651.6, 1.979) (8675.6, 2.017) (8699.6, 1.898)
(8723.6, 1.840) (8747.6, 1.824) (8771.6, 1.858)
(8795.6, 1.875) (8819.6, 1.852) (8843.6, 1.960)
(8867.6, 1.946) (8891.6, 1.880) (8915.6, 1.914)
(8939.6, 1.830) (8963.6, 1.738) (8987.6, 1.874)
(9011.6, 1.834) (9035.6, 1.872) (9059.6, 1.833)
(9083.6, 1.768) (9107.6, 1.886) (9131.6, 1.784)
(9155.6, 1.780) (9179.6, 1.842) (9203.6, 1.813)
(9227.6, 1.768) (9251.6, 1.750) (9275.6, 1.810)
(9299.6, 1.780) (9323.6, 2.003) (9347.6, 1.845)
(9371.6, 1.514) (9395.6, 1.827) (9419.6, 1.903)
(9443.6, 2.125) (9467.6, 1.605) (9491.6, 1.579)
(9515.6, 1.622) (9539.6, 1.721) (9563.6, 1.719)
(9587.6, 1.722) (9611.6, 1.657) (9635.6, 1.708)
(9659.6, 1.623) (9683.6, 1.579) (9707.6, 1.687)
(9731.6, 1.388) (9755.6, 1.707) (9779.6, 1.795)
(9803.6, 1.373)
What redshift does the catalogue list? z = 0.138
